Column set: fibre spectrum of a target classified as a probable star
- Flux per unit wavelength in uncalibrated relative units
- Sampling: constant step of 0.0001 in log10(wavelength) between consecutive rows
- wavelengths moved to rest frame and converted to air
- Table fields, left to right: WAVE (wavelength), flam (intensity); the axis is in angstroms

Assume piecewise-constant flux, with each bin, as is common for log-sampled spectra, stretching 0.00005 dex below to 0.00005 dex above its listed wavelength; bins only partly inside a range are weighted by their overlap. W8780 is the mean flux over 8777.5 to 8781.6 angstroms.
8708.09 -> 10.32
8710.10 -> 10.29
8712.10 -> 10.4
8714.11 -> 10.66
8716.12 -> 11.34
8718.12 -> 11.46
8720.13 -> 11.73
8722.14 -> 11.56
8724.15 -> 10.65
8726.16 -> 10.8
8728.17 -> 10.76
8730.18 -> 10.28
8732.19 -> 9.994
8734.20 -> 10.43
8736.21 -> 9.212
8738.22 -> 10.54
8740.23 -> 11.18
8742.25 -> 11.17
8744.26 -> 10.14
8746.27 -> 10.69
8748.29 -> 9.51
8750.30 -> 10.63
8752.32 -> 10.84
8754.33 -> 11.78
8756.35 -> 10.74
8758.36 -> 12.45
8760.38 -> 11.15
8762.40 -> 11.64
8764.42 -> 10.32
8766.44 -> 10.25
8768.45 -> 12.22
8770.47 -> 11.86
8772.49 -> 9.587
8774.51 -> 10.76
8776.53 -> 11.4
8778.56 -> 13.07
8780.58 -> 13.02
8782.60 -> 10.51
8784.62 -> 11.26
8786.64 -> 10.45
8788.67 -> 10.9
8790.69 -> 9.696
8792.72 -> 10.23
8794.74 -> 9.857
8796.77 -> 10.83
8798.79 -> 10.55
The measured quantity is 13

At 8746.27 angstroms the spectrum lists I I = 10.69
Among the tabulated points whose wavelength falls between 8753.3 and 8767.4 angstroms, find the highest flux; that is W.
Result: 12.45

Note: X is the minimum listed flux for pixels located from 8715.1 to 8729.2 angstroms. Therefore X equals 10.65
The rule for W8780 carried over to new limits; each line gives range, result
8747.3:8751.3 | 10.1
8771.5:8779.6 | 11.2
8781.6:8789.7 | 10.8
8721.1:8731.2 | 10.8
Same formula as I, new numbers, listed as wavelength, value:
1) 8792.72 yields 10.23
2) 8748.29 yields 9.51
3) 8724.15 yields 10.65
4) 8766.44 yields 10.25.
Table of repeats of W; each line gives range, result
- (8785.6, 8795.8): 10.9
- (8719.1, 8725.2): 11.73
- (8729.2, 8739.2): 10.54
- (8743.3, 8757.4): 11.78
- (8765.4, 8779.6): 13.07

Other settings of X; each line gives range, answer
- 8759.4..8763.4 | 11.15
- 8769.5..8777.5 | 9.587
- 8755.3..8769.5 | 10.25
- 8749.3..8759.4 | 10.63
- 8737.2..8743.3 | 10.54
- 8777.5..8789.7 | 10.45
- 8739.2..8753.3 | 9.51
